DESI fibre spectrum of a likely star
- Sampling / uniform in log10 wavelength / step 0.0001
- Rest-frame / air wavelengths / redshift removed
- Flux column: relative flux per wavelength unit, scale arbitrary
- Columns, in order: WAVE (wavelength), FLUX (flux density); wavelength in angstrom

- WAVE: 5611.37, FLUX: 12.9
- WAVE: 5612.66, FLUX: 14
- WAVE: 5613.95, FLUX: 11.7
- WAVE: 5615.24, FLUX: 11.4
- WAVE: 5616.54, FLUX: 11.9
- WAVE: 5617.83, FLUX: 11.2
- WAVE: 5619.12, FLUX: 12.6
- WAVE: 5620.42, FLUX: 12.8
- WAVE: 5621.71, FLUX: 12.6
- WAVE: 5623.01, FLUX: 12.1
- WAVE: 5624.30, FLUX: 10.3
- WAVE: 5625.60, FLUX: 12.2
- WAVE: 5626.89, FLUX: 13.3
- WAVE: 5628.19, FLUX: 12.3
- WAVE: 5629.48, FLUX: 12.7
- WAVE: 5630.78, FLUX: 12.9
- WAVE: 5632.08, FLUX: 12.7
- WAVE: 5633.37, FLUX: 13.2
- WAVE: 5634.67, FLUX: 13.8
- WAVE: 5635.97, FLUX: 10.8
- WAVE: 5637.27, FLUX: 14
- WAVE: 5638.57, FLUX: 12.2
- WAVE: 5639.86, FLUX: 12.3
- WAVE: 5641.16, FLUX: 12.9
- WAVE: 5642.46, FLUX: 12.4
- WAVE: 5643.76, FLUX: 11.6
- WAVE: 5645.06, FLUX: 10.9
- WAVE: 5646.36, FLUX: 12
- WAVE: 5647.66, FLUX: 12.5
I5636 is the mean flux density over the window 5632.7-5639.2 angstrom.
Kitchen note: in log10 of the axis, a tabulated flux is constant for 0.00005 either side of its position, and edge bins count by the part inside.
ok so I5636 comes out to 12.8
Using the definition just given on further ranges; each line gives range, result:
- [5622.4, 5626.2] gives 11.5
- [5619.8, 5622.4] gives 12.7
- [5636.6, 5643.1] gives 12.8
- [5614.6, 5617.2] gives 11.6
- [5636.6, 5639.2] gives 13.1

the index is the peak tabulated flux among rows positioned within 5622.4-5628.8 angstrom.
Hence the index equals 13.3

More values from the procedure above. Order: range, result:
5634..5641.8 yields 14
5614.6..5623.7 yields 12.8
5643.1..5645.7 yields 11.6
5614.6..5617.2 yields 11.9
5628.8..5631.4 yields 12.9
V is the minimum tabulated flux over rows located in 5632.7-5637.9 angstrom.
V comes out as 10.8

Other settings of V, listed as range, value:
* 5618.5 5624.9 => 10.3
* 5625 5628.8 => 12.2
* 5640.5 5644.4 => 11.6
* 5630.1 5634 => 12.7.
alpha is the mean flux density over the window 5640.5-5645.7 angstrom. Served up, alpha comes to 11.9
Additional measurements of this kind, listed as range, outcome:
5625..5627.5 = 12.8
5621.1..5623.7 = 12.3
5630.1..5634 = 12.9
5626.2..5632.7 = 12.8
